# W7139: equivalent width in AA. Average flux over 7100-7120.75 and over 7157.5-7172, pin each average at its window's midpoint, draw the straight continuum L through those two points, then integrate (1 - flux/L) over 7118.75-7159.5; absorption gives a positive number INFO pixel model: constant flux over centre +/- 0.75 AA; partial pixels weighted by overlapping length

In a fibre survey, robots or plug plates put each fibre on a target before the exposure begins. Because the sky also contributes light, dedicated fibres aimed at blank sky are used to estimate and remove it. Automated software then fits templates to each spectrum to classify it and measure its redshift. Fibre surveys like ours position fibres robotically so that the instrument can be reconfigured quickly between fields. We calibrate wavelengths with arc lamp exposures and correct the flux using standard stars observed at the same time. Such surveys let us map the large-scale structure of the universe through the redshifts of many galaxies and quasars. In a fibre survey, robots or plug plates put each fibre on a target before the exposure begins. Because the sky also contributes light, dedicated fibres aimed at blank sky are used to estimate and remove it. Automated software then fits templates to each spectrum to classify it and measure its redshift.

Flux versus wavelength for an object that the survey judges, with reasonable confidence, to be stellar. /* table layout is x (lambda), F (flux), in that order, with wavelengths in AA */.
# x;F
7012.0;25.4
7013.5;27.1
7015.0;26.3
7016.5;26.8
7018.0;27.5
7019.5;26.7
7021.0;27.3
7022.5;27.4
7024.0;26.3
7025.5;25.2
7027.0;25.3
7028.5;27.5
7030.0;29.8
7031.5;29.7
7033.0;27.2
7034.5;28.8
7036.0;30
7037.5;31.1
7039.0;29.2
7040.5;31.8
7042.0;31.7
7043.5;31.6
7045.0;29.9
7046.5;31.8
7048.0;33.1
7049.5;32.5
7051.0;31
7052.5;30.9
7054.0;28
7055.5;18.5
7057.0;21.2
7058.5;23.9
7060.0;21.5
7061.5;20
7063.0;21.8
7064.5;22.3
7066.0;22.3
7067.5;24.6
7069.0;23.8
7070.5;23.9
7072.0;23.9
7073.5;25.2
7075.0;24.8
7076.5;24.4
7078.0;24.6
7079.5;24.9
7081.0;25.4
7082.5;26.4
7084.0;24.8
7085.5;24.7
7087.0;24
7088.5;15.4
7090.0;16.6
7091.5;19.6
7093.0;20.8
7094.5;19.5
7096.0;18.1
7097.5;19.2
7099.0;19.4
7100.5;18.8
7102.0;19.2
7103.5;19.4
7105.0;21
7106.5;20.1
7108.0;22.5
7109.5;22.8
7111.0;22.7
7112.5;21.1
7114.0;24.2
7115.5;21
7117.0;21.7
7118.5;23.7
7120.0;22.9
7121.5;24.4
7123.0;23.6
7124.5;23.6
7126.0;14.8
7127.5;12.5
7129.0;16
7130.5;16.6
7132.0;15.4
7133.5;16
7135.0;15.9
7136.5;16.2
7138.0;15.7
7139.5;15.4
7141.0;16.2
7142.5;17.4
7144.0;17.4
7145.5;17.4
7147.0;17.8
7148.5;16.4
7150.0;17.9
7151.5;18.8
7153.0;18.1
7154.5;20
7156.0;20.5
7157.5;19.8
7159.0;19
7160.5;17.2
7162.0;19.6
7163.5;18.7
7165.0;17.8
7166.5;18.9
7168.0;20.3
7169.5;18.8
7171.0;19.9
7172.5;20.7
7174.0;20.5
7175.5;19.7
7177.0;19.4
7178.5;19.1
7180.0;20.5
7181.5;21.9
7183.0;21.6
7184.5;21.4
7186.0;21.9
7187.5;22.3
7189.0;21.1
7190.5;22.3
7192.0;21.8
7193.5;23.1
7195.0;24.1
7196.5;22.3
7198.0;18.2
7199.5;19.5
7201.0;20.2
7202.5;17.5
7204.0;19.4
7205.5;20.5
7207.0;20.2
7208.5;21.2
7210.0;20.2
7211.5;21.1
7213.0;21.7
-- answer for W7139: 4.31 AA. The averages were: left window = 21.5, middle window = 18.1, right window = 19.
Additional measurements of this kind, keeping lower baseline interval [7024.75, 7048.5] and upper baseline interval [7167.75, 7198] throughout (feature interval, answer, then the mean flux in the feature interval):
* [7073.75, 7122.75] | 7.8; 21.9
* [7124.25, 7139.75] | 5.2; 16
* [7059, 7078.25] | 3.1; 23.3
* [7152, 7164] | 1.8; 19.1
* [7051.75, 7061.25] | 1.6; 23.8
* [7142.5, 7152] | 2.3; 17.6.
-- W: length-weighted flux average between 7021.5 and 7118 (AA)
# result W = 24.5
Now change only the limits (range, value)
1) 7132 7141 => 15.8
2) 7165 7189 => 20.4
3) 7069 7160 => 20.2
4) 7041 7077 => 26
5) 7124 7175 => 17.8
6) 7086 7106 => 19.4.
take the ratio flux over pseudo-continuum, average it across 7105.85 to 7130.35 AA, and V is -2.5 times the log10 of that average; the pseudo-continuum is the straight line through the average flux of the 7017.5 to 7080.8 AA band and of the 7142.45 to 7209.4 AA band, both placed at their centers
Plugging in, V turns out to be 0.100 mag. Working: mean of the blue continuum 26.7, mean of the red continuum 19.9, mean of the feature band 21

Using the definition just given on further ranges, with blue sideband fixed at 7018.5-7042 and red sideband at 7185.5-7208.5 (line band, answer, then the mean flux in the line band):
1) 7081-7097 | 0.21 mag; 21.2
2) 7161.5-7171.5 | 0.17 mag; 19.1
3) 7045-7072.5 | 0.07 mag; 25.4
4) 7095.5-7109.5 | 0.25 mag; 19.9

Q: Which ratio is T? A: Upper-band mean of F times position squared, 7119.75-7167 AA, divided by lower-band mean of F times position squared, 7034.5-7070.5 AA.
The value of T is 0.68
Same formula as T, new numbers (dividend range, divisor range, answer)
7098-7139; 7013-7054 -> 0.69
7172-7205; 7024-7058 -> 0.75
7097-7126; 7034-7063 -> 0.78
